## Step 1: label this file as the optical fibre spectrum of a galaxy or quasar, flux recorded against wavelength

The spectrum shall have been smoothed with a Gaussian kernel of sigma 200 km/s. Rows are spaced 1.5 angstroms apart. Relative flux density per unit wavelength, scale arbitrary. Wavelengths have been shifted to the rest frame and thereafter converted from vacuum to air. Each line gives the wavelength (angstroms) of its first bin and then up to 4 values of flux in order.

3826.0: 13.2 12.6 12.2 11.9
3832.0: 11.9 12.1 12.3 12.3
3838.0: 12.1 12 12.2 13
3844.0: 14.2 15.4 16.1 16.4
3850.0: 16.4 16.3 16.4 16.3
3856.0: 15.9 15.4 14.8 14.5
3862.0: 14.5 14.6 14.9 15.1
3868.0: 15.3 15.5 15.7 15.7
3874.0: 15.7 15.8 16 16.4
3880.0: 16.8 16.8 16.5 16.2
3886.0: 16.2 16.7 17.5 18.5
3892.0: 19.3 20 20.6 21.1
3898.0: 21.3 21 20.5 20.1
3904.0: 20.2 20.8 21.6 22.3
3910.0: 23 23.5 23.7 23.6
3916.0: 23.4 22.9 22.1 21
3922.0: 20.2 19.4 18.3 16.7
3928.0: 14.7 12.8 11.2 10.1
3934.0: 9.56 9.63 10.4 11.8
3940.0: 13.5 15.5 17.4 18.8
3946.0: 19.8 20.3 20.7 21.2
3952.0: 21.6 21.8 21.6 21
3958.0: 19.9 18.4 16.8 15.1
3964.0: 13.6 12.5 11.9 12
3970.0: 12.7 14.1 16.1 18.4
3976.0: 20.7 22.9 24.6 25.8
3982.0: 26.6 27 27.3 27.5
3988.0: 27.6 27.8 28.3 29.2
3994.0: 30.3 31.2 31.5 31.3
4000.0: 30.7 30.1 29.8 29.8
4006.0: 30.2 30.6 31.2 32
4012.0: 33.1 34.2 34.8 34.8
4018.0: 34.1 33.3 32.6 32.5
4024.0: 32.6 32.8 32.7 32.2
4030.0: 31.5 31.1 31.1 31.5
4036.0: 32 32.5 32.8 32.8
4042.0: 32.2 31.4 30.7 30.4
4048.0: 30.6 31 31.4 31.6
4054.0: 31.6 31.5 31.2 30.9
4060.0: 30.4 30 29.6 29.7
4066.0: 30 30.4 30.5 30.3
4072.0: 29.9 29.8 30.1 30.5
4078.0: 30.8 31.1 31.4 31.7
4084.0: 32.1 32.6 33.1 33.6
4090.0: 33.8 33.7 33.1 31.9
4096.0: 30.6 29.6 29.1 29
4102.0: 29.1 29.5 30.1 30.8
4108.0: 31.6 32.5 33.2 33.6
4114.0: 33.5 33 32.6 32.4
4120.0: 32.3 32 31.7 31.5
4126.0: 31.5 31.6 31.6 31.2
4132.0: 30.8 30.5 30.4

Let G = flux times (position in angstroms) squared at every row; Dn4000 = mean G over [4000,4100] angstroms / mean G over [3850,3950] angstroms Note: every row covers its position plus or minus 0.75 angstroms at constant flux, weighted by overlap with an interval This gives 1.9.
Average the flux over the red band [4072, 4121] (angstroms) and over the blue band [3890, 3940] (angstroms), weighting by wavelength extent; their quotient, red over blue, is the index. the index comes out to 1.70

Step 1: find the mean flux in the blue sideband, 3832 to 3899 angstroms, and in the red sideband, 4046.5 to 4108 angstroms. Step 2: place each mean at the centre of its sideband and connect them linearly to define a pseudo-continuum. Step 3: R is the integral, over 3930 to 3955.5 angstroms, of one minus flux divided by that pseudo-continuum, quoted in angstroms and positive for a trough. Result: 6.4 angstroms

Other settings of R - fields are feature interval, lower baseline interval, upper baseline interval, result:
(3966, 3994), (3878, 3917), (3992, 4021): 6.5 angstroms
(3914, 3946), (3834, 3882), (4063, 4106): 5.7 angstroms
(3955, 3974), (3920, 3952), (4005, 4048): 4.8 angstroms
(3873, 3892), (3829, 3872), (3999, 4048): 1.0 angstroms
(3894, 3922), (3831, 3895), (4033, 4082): -4.0 angstroms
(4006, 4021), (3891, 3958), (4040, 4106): -3.9 angstroms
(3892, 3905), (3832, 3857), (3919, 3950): -4.6 angstroms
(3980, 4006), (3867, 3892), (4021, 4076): -2.6 angstroms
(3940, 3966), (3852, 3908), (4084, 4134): 4.0 angstroms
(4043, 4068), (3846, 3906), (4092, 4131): -2.4 angstroms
